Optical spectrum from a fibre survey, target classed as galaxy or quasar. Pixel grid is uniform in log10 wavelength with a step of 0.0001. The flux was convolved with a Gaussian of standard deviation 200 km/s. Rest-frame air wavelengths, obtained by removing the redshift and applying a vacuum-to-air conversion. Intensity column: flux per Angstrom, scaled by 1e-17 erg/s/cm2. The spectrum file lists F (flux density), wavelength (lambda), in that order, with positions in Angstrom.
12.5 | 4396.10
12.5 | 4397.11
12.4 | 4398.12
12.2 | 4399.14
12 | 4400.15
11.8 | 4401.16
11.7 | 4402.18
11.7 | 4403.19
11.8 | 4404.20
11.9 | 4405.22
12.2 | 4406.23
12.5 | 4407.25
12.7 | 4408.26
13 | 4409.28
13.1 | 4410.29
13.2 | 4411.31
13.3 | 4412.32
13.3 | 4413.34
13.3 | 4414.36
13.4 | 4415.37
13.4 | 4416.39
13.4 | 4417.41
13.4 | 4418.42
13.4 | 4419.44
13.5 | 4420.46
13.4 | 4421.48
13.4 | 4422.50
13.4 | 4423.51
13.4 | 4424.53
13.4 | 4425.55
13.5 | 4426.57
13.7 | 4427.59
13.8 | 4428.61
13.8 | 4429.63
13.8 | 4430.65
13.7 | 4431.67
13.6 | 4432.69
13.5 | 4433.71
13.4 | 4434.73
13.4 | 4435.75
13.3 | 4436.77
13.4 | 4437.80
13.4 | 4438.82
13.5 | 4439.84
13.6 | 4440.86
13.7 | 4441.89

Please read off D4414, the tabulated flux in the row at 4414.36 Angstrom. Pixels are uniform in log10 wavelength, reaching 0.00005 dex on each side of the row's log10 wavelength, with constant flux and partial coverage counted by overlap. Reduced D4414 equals 13.3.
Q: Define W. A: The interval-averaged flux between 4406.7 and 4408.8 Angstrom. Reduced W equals 12.6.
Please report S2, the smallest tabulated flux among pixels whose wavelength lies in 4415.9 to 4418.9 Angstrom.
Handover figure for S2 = 13.4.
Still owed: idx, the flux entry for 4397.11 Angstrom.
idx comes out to 12.5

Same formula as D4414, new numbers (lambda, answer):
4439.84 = 13.5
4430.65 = 13.8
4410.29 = 13.1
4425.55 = 13.4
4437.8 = 13.4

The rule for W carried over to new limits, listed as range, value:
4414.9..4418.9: 13.4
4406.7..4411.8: 12.9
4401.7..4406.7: 11.9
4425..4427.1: 13.4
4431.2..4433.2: 13.7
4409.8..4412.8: 13.2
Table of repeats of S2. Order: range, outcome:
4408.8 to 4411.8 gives 13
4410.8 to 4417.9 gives 13.2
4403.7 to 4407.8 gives 11.8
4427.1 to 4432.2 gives 13.7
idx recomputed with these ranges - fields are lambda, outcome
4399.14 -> 12.2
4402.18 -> 11.7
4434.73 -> 13.4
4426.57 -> 13.5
